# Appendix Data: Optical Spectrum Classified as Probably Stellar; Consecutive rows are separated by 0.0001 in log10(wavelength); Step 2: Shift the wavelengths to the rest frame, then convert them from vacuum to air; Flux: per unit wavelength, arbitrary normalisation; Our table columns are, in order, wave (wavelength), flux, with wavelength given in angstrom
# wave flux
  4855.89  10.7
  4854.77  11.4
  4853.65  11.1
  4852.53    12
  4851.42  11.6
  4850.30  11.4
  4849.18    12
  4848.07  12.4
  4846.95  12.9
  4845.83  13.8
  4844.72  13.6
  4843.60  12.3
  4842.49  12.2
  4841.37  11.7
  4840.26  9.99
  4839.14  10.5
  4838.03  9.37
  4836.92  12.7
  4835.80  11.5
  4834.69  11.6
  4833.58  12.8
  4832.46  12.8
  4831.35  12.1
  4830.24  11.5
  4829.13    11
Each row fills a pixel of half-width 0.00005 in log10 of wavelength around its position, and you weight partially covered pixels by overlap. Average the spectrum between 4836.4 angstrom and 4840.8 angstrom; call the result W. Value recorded 10.6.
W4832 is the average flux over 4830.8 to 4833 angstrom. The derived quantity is 12.5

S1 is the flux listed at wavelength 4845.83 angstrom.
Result 13.8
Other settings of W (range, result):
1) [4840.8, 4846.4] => 12.7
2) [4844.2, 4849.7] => 13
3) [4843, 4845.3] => 13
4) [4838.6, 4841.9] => 10.7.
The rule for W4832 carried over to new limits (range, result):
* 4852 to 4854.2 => 11.5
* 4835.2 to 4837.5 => 12.1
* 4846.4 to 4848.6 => 12.6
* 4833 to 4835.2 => 12.2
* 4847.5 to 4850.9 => 11.9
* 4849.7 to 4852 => 11.5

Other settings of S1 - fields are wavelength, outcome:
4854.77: 11.4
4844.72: 13.6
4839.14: 10.5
